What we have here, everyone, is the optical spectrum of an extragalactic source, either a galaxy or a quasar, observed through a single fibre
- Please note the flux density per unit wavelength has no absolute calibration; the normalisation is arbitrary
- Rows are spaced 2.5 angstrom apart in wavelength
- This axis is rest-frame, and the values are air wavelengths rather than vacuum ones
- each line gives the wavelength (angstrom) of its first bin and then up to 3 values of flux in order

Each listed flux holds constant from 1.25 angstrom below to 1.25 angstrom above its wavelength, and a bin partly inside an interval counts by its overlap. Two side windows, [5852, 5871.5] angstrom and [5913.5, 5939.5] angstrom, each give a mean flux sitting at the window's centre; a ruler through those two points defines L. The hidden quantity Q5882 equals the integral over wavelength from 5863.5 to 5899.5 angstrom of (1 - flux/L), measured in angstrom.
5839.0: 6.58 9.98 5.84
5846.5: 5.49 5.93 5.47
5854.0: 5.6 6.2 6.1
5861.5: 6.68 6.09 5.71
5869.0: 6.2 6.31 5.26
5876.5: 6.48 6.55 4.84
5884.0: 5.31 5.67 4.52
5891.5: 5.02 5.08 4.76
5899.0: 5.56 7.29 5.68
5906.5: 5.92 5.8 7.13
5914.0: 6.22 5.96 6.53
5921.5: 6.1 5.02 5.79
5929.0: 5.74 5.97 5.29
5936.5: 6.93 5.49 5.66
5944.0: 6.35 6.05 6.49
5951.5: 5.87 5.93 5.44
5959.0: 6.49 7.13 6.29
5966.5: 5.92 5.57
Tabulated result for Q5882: 2.9 angstrom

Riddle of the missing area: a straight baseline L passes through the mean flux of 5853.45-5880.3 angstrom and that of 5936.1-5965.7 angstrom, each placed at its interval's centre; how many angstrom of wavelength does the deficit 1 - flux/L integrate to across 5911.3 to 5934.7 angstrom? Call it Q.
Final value 0.8 angstrom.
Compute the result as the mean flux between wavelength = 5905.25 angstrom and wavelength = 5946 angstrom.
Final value 5.99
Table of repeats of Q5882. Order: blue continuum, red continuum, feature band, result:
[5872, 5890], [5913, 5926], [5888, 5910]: 0.9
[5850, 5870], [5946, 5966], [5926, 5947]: 0.8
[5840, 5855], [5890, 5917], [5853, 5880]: 0.4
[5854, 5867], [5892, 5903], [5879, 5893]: 1.4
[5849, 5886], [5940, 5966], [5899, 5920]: -0.8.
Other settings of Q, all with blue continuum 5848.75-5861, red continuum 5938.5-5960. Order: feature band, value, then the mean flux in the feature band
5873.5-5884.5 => 0.34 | 5.74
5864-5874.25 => -0.07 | 5.96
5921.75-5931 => 0.54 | 5.62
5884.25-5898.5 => 2.10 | 5.06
